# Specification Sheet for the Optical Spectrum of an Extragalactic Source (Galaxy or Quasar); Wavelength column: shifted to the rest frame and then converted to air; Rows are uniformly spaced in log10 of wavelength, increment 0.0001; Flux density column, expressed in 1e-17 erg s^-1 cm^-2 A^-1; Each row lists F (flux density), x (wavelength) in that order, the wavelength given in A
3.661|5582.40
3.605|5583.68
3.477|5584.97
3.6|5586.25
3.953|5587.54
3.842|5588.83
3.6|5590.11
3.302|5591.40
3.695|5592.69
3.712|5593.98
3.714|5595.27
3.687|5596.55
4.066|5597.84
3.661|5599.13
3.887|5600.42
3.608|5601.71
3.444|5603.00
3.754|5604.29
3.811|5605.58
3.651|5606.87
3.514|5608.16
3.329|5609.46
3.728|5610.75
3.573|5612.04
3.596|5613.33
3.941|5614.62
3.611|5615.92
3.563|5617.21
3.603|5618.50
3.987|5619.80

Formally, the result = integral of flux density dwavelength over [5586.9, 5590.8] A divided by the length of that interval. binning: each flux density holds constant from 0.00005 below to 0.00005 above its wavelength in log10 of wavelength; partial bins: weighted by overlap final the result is 3.79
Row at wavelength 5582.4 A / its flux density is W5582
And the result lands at 3.661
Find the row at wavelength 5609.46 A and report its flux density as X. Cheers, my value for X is 3.329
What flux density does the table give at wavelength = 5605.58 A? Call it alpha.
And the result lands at 3.811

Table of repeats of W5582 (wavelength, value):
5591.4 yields 3.302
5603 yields 3.444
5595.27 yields 3.714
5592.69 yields 3.695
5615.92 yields 3.611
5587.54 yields 3.953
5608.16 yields 3.514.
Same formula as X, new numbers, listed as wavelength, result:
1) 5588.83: 3.842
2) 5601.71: 3.608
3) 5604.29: 3.754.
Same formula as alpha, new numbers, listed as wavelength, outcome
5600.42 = 3.887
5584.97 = 3.477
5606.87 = 3.651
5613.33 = 3.596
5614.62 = 3.941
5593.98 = 3.712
